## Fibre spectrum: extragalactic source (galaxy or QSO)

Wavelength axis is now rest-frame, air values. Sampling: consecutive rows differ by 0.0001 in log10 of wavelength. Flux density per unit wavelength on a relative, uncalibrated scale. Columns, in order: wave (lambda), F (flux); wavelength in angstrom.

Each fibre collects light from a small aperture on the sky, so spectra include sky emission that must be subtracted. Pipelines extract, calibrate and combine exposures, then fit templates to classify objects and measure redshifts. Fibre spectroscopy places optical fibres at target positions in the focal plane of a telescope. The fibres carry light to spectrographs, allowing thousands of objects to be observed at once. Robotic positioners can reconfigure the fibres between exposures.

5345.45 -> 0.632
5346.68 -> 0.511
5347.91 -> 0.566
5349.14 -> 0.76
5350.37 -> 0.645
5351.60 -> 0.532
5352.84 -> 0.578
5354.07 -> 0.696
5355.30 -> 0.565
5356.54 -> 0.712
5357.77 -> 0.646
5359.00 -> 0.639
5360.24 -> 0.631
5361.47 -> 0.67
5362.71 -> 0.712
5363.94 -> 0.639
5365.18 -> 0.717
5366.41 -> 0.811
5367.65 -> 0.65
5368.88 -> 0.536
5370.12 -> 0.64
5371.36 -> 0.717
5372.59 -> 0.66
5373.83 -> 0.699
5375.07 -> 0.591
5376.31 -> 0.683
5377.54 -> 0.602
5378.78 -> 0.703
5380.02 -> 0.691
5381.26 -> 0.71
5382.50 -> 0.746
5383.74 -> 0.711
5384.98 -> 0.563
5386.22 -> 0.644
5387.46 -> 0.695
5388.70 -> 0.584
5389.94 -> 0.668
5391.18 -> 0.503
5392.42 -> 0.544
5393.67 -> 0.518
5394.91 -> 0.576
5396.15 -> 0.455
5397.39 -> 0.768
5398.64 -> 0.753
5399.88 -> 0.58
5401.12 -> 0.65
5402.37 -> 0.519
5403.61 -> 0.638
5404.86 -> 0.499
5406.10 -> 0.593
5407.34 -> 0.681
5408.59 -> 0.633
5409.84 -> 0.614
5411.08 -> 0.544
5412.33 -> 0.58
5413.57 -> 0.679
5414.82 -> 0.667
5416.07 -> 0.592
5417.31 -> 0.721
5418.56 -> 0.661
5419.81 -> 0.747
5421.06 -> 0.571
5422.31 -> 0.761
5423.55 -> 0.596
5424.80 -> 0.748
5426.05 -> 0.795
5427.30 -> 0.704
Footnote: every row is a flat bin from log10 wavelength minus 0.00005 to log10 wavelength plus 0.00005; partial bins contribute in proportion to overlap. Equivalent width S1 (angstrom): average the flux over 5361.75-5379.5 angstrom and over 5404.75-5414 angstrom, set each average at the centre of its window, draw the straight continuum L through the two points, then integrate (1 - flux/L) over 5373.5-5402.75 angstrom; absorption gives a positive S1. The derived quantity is 0.4 angstrom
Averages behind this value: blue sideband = 0.669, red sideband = 0.608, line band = 0.632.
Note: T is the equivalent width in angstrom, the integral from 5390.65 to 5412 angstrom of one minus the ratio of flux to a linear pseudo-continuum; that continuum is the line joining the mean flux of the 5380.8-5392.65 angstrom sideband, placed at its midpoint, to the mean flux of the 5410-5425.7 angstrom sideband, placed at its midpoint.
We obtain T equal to 1.8 angstrom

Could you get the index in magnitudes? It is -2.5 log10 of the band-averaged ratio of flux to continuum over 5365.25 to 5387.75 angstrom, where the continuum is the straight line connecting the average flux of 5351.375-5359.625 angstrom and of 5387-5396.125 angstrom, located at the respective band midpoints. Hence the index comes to -0.13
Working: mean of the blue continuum 0.628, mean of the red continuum 0.574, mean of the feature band 0.67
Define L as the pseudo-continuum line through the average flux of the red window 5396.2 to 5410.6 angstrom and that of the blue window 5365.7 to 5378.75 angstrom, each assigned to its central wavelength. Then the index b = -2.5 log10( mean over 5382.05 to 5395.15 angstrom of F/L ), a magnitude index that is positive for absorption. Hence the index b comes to 0.05 mag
